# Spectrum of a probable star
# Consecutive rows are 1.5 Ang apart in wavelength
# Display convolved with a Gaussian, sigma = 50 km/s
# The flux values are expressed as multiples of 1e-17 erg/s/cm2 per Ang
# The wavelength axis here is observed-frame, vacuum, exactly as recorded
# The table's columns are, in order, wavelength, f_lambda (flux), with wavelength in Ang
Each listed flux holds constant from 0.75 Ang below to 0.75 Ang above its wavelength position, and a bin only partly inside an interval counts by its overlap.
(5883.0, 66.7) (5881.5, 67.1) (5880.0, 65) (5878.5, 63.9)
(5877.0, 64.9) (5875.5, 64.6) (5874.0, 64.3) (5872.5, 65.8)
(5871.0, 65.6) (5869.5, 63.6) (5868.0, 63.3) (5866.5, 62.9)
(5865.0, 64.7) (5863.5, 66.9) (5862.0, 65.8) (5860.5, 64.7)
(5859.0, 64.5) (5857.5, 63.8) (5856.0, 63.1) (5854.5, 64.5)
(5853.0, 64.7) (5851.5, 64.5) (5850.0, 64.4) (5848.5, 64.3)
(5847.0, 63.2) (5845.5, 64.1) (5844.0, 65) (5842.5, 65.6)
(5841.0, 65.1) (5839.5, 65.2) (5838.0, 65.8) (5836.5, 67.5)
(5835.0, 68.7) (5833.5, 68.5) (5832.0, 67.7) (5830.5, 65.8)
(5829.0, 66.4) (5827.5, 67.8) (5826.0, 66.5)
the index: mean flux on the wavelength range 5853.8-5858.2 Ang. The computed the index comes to 63.8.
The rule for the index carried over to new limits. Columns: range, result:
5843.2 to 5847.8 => 64.1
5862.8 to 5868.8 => 64.4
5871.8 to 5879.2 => 64.7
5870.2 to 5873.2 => 65.7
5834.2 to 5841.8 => 66.5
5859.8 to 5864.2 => 65.8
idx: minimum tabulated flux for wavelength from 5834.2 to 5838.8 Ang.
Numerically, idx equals 65.8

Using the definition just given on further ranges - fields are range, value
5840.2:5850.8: 63.2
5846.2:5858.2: 63.1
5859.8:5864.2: 64.7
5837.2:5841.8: 65.1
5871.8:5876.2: 64.3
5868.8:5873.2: 63.6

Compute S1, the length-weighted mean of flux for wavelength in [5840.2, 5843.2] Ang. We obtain 65.3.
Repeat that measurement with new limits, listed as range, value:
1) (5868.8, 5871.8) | 64.6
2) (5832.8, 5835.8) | 68.6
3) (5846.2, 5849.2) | 63.7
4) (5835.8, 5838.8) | 66.6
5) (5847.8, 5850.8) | 64.4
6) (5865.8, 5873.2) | 64.2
